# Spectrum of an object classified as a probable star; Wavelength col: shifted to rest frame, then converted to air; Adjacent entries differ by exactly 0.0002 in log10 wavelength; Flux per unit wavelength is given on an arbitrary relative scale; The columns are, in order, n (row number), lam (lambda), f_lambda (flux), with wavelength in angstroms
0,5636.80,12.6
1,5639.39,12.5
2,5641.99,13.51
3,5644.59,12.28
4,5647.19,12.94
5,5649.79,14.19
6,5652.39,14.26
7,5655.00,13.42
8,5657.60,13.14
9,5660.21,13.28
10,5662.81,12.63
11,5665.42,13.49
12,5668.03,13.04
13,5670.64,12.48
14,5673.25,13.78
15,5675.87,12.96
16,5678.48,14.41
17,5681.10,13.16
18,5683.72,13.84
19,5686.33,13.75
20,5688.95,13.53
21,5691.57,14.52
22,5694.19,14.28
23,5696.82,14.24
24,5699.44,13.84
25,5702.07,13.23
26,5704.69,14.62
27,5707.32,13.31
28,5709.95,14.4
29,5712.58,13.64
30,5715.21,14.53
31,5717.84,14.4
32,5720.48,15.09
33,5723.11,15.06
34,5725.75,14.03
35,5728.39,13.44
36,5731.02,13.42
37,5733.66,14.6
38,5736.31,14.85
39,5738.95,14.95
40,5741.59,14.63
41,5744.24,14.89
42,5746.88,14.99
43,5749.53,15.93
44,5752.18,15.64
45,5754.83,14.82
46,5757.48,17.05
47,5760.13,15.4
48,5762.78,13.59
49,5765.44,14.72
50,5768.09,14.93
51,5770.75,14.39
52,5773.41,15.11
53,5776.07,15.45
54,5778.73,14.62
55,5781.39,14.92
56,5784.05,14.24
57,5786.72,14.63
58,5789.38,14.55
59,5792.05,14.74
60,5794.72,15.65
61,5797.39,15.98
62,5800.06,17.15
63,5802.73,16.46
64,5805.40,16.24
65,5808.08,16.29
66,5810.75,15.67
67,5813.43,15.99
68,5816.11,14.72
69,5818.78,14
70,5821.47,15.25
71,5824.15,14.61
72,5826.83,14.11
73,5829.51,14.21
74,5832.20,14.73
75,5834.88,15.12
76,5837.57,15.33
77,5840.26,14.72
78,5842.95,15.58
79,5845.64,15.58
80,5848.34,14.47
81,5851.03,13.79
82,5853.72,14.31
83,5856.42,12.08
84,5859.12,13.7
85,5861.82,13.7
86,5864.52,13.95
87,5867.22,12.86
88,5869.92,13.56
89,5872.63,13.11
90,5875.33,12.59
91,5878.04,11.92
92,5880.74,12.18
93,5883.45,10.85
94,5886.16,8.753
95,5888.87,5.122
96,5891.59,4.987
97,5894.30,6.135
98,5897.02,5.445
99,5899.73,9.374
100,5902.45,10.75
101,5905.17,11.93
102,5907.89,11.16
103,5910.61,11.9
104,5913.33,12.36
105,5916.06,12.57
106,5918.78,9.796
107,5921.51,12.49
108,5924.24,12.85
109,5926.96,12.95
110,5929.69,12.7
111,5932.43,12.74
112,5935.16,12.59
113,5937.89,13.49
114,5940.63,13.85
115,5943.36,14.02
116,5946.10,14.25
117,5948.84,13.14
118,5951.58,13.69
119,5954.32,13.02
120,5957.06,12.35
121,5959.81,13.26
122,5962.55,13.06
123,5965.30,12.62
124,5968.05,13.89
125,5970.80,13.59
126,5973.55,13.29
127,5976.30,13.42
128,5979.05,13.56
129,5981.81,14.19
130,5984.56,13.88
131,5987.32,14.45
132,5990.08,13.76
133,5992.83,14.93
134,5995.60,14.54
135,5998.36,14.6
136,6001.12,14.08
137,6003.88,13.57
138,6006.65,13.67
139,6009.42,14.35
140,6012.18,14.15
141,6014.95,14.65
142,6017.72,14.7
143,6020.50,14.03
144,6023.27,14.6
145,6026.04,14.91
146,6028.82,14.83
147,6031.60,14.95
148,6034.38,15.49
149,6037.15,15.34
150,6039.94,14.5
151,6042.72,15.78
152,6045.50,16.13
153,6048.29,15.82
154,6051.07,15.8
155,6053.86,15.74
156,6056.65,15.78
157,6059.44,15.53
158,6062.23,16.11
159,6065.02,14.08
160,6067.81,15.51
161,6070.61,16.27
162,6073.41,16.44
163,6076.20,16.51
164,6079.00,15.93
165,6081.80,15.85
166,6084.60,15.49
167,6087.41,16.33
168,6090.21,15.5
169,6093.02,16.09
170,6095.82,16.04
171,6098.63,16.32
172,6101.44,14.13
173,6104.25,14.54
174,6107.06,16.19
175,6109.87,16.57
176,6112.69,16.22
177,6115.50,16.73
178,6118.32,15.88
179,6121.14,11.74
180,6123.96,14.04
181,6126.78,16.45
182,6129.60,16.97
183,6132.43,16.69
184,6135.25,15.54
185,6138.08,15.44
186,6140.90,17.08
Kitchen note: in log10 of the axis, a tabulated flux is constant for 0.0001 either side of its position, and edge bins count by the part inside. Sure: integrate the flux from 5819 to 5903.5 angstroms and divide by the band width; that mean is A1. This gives 12.4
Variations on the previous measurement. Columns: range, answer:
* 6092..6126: 15.4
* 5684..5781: 14.6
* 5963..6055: 14.5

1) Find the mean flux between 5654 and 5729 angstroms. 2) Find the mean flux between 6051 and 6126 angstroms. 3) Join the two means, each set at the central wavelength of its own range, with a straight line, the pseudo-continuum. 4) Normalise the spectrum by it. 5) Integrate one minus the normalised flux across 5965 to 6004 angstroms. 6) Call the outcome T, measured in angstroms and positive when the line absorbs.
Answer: 3.08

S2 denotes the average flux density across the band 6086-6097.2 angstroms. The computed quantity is 16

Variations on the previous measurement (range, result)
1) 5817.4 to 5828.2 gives 14.5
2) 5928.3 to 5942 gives 13.1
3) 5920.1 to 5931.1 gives 12.7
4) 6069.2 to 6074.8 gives 16.3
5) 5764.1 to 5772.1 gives 14.7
